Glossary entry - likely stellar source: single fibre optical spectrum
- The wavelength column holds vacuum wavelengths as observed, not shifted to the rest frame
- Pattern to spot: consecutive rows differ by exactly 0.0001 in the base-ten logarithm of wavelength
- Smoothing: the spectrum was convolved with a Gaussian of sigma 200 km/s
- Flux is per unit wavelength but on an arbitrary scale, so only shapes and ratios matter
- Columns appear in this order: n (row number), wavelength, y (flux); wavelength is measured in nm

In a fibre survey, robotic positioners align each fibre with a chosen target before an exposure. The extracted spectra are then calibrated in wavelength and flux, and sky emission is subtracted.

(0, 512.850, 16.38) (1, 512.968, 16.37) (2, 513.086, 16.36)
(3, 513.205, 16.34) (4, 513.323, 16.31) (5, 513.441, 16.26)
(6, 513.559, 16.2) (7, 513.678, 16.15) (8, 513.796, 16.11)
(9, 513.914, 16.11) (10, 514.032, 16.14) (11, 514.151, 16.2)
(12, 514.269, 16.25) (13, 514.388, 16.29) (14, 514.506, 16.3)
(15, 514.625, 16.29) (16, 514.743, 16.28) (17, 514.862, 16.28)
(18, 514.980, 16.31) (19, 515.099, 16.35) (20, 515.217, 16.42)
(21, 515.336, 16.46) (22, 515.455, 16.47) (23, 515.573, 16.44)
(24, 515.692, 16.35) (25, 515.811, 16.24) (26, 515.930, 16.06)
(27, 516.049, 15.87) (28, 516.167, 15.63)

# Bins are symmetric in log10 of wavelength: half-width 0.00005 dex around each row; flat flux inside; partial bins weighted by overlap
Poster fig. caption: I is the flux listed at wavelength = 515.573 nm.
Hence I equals 16.44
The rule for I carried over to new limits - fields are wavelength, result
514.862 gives 16.28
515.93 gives 16.06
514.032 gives 16.14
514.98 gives 16.31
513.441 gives 16.26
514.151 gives 16.2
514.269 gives 16.25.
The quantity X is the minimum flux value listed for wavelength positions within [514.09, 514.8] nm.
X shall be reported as 16.2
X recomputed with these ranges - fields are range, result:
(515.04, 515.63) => 16.35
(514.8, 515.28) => 16.28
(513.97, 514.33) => 16.14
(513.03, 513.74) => 16.15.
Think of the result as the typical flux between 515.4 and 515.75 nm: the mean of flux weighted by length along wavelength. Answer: 16.4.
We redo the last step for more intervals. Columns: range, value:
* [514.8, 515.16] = 16.3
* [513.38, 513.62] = 16.2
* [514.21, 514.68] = 16.3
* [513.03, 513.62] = 16.3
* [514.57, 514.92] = 16.3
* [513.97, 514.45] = 16.2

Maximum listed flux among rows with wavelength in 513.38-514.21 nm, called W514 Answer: 16.26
